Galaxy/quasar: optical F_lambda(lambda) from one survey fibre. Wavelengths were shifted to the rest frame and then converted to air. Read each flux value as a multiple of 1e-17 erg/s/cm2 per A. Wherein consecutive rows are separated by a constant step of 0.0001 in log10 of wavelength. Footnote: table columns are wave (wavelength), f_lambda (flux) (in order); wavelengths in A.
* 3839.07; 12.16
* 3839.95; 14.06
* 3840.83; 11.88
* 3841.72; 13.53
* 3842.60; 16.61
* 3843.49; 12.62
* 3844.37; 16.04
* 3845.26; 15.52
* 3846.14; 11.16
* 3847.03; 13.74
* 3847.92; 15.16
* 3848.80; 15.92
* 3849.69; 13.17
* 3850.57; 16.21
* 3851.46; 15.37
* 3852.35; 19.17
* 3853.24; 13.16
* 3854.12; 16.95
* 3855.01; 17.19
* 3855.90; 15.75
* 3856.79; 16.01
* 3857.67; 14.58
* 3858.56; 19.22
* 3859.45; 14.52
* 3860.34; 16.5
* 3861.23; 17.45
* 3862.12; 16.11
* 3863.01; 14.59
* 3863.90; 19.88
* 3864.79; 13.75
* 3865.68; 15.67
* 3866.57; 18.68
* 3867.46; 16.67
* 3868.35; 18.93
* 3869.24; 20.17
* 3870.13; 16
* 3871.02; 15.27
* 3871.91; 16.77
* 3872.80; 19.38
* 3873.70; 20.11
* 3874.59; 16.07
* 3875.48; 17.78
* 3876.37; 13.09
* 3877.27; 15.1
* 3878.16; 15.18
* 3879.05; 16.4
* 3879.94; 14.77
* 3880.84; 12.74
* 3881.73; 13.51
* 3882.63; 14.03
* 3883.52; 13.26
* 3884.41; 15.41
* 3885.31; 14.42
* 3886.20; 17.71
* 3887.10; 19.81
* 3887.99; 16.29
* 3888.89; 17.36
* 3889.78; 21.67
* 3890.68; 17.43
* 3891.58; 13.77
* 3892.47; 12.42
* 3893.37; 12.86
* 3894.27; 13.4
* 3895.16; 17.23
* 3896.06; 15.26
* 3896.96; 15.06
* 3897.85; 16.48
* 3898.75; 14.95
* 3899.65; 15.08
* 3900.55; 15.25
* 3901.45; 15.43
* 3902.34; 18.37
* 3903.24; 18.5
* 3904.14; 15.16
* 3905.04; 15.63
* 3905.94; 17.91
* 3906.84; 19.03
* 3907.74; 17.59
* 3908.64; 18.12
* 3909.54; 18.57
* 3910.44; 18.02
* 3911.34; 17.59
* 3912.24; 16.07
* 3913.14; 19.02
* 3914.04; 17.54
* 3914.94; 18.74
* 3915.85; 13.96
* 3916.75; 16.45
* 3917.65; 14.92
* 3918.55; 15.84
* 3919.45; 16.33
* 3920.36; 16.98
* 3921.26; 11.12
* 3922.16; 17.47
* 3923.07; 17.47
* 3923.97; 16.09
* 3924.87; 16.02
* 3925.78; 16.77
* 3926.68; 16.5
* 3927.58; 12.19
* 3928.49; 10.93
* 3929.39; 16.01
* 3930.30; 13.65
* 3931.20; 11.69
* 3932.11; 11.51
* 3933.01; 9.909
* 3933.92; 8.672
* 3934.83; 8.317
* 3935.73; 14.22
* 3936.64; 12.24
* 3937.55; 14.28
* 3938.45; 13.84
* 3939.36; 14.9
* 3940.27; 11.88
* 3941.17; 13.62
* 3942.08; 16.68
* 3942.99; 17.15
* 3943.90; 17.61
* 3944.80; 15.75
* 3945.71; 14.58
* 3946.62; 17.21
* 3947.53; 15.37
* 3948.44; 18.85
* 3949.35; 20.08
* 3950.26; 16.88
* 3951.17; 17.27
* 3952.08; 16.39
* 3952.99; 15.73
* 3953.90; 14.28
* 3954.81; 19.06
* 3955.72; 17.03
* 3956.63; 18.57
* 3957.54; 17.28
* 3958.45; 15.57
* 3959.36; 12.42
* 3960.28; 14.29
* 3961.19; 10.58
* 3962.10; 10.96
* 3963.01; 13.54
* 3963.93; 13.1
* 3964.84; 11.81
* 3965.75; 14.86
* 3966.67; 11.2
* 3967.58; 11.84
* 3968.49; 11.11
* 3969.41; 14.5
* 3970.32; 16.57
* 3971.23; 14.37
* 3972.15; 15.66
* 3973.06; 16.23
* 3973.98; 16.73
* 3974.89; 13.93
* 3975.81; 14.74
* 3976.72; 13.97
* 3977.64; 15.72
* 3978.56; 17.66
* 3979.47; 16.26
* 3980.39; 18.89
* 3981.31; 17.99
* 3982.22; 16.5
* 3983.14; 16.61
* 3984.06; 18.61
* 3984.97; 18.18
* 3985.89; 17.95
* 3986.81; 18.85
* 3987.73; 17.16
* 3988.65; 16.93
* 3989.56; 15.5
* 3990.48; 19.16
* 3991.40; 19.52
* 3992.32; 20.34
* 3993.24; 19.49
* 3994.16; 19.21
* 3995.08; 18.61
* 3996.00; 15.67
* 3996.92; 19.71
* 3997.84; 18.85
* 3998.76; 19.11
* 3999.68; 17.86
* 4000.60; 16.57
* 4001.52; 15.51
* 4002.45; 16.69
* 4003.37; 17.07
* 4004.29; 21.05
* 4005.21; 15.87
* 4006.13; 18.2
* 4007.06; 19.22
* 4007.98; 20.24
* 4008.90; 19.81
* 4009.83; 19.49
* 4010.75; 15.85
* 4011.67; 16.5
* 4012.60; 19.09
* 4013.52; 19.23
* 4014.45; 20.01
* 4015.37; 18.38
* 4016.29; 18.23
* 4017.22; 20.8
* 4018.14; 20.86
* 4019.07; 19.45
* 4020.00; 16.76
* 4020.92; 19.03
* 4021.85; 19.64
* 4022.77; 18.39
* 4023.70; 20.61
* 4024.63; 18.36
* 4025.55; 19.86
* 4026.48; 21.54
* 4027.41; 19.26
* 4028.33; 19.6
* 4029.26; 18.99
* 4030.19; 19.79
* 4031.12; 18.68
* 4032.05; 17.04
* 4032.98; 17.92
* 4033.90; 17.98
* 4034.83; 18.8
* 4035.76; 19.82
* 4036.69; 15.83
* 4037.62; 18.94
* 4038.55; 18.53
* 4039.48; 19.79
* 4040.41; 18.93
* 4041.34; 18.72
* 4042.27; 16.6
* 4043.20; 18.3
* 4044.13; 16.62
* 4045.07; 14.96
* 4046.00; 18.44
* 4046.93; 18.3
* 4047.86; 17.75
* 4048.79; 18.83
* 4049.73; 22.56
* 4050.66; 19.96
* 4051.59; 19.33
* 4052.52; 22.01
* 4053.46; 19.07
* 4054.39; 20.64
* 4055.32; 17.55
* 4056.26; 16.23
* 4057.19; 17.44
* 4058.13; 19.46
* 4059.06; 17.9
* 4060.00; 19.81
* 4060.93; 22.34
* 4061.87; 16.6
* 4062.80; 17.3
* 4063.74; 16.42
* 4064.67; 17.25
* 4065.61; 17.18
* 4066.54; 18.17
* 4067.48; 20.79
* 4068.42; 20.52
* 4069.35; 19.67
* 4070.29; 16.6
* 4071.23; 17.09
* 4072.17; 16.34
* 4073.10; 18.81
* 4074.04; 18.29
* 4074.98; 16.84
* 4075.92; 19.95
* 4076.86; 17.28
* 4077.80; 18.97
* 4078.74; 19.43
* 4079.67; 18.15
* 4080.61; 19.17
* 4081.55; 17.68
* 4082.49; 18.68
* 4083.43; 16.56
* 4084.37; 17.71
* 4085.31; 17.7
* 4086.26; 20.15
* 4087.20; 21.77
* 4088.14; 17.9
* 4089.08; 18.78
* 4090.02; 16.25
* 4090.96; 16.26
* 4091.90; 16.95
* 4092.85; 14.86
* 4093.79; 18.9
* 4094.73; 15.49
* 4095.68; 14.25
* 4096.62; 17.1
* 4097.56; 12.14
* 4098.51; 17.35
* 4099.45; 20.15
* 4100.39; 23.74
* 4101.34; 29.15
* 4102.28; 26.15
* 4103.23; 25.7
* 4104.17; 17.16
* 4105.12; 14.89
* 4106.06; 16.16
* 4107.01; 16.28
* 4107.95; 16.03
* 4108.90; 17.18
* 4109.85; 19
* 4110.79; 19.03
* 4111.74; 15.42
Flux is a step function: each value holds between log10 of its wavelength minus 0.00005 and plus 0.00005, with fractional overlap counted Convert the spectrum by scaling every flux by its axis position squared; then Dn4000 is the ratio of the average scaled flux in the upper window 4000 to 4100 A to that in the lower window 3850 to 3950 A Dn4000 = 1.25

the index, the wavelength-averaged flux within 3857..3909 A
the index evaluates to 16.3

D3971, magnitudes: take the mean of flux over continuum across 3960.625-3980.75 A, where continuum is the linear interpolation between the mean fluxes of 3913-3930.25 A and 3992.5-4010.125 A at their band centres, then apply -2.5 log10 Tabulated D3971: 0.21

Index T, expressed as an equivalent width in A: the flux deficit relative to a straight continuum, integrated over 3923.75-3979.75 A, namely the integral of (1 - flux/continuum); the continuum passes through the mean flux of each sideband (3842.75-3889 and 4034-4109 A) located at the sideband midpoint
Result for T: 7.8 A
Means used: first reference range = 16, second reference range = 18.4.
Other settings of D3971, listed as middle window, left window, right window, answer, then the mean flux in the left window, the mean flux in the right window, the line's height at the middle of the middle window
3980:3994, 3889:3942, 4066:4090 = -0.090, 15.3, 18.5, 16.7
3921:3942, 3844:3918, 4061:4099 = 0.222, 16.2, 17.7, 16.6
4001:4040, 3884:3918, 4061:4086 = -0.065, 16.5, 18.1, 17.6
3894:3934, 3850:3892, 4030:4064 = 0.077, 16.4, 18.5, 16.9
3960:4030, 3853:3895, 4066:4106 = 0.016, 16.1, 18.5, 17.5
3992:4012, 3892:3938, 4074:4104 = -0.076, 15.3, 18.7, 17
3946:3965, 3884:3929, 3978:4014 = 0.109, 16.2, 18.1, 17.2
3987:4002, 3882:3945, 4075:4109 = -0.082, 15.4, 18.4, 16.8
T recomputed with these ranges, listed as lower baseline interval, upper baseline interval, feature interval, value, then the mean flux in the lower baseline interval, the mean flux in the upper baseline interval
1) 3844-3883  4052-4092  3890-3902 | 0.9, 16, 18.4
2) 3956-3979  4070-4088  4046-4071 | -1.8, 14.3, 18.3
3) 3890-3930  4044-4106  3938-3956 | 0.4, 16.1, 18.5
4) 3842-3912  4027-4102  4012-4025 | -1.0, 16.1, 18.4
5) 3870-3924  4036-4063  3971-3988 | 0.8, 16.2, 18.6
